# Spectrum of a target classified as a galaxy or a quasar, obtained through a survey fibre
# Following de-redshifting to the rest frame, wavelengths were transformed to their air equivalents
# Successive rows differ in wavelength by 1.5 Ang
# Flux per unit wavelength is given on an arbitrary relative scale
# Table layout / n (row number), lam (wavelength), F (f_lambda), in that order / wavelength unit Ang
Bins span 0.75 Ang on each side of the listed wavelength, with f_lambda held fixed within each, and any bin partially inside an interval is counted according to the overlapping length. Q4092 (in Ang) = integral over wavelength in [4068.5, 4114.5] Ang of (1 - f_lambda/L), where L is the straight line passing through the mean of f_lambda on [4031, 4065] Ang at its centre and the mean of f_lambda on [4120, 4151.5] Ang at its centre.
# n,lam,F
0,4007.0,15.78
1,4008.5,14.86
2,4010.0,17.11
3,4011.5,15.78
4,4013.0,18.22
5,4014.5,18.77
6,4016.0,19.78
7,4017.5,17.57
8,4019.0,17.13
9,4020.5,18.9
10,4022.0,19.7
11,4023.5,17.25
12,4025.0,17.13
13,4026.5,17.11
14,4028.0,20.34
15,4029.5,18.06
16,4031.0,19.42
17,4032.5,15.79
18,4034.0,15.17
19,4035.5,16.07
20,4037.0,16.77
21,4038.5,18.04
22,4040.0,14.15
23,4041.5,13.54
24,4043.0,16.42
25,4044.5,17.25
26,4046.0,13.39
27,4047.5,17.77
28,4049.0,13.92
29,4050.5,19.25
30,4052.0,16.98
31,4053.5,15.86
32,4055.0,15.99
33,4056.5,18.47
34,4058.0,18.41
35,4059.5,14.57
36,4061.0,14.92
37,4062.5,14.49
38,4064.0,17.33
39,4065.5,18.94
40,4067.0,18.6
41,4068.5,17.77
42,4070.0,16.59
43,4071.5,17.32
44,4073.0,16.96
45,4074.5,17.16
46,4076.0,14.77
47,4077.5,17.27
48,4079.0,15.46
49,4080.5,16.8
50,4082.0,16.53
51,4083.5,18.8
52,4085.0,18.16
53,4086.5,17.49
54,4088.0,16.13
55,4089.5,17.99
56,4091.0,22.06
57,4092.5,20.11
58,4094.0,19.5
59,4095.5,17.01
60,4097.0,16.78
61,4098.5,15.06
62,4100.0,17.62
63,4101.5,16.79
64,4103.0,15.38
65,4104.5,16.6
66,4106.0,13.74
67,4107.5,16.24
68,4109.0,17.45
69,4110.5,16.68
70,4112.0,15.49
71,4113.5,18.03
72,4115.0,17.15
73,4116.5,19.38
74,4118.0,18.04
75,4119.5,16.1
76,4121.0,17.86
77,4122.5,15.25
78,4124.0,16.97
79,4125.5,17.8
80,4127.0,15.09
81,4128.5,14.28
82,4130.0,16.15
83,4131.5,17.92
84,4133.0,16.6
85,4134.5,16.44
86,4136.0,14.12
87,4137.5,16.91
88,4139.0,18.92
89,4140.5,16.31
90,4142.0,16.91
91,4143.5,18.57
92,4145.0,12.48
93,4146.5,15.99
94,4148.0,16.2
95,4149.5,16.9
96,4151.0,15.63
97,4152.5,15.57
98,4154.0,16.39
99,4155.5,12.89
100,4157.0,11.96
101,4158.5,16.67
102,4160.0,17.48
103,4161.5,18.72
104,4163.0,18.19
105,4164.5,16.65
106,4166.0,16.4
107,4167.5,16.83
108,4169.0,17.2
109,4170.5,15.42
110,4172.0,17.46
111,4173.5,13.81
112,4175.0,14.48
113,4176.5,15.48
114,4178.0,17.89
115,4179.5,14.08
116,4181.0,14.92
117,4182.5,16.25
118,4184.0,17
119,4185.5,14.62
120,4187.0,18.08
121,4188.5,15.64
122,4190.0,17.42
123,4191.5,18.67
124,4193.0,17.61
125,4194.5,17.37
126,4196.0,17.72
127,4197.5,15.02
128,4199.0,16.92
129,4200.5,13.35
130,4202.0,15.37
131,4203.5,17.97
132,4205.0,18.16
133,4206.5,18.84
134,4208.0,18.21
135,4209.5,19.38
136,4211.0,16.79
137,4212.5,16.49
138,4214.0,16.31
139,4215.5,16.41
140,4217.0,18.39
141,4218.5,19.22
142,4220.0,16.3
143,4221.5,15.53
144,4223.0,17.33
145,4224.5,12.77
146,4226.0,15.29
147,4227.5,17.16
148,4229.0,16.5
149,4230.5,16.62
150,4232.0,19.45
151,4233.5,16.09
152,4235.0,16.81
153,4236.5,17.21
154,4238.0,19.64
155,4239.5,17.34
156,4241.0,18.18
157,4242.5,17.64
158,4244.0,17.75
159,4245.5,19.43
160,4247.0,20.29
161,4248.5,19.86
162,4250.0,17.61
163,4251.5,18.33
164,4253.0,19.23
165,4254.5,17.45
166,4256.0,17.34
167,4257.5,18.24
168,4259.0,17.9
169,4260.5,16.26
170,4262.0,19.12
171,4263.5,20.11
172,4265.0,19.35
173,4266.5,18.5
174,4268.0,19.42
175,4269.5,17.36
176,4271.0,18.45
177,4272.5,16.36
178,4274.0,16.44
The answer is -2.3 Ang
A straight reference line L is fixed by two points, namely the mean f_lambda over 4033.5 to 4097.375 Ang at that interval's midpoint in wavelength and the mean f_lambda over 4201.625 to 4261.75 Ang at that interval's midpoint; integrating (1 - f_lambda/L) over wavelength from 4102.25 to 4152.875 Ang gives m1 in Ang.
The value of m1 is 2.1 Ang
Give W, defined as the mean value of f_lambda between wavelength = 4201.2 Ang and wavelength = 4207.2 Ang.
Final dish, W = 17.5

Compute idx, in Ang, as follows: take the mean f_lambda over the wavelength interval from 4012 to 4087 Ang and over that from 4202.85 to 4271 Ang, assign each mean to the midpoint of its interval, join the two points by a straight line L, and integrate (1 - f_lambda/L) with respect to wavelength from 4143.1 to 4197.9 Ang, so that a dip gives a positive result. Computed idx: 4.1 Ang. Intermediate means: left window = 17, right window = 17.8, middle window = 16.2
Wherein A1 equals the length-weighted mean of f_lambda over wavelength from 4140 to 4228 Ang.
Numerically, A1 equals 16.4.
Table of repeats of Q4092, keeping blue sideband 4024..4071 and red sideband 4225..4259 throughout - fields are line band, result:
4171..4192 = 1.7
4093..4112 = 0.5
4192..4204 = 0.8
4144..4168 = 1.9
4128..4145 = 0.7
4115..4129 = 0.3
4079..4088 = -0.2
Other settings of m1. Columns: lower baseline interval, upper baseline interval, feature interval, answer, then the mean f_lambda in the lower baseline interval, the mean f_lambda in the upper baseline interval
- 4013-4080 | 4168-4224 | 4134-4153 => 0.6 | 17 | 16.7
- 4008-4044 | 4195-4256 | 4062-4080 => 0.4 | 17.2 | 17.4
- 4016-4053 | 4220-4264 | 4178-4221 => 1.5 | 17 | 17.6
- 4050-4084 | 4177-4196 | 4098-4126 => 0.1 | 16.9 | 16.7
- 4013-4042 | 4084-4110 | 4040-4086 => 2.0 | 17.5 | 17.3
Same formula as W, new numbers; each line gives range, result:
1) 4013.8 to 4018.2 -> 18.7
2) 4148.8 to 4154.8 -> 16.1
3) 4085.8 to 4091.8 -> 18.4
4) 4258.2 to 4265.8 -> 18.5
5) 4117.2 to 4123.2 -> 16.8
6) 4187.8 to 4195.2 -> 17.4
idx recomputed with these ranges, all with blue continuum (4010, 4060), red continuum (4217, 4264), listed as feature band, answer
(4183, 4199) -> 0.6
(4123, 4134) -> 0.6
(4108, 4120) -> 0.0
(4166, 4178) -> 1.0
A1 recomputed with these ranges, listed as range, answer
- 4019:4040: 17.5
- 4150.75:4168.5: 16.1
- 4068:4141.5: 17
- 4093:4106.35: 16.6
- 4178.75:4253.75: 17.2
